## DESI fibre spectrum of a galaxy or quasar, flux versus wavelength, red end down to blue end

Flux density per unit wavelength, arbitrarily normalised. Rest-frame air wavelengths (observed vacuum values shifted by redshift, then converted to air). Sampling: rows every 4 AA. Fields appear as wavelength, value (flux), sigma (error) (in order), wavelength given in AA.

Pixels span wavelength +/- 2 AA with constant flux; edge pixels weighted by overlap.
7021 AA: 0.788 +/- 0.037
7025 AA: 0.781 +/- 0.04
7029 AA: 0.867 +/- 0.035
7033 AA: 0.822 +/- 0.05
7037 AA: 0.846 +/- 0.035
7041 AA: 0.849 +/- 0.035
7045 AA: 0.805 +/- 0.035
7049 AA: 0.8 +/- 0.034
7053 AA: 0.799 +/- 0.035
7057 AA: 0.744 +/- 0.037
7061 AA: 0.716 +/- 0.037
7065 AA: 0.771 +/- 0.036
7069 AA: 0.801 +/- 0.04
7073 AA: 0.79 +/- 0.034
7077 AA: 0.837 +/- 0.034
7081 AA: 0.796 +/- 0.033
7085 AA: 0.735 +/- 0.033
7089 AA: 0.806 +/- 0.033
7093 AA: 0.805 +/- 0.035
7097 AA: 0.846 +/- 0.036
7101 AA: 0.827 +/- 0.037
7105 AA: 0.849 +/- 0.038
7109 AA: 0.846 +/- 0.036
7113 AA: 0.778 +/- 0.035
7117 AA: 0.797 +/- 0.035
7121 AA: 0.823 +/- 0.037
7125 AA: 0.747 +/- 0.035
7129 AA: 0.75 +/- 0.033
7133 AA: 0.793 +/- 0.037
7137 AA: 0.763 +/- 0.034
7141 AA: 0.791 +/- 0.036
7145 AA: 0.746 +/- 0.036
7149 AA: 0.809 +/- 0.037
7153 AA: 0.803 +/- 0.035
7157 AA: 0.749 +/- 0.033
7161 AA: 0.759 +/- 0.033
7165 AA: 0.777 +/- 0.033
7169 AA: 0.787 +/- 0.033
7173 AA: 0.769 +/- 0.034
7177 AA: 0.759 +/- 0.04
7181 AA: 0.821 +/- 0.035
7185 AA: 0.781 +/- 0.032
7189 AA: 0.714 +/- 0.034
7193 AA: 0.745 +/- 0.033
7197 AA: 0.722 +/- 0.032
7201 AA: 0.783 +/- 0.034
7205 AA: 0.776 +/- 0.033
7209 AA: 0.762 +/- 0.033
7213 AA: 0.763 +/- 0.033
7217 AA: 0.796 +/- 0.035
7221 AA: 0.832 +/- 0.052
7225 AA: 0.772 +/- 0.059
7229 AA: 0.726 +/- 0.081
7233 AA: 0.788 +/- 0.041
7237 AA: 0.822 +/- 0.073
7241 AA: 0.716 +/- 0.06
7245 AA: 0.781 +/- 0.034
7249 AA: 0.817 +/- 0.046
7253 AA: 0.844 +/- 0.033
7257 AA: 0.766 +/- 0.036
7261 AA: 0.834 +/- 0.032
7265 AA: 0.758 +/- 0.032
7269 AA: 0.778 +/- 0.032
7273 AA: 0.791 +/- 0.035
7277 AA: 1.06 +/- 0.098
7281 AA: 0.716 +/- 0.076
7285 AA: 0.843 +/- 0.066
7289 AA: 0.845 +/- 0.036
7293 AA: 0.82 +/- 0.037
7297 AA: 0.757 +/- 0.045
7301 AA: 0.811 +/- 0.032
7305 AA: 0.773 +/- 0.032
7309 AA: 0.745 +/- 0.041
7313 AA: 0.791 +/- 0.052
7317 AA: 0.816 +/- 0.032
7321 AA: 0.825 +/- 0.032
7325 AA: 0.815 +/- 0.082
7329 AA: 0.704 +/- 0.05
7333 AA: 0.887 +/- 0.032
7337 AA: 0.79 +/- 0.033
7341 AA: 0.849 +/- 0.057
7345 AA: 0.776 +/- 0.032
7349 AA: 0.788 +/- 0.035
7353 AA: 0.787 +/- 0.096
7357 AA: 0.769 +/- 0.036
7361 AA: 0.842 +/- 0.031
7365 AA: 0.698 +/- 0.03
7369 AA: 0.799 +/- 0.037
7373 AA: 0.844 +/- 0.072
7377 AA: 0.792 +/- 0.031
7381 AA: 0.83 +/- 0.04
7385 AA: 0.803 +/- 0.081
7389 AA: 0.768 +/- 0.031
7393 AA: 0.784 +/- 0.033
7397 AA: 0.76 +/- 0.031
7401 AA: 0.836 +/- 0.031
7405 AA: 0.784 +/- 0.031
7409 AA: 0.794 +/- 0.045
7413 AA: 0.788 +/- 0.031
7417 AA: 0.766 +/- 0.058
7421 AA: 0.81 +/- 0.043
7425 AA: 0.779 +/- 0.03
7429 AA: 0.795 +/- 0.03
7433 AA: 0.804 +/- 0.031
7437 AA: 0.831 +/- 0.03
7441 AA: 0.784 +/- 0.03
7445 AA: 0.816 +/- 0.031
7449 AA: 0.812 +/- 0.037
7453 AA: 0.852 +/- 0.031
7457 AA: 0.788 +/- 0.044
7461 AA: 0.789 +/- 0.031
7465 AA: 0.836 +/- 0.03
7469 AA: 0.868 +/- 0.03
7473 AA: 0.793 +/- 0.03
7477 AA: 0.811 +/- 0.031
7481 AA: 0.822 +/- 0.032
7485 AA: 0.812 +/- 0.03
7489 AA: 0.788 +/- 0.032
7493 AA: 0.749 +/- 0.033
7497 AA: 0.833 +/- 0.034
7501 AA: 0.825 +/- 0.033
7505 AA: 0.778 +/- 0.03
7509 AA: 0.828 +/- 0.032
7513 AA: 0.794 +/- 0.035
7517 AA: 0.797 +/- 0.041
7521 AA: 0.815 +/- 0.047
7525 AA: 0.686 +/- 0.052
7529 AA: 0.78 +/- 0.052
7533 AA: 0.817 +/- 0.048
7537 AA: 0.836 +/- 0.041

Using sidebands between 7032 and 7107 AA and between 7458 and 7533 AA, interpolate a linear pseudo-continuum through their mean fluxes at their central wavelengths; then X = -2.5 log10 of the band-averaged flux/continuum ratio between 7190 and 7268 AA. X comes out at 0.03 mag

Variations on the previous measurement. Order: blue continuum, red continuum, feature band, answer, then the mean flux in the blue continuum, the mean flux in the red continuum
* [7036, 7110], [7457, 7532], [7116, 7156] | 0.03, 0.802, 0.8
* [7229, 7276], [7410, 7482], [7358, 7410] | 0.01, 0.793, 0.808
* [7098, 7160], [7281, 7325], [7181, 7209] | 0.05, 0.792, 0.799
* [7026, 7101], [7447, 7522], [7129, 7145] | 0.04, 0.802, 0.81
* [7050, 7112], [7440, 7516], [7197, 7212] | 0.05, 0.798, 0.81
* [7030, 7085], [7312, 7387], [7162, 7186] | 0.02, 0.797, 0.8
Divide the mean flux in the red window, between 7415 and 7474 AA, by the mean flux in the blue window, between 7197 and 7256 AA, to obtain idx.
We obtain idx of 1.0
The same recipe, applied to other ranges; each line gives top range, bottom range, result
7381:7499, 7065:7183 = 1.01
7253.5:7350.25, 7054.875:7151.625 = 1.02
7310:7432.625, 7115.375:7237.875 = 1.03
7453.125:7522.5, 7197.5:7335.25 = 1.02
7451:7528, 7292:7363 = 1.01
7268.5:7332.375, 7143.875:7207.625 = 1.05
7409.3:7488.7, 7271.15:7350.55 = 1.00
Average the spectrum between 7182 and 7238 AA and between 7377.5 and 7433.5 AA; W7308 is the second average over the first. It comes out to 1.03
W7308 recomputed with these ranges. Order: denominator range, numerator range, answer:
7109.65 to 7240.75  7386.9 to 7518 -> 1.04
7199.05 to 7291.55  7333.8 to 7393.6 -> 1.00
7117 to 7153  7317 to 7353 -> 1.03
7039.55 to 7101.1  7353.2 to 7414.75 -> 1.00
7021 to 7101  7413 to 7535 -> 1.00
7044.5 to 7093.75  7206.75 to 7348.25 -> 1.02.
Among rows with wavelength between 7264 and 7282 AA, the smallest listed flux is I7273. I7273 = 0.716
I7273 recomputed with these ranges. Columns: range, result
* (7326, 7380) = 0.698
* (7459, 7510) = 0.749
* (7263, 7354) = 0.704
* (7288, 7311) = 0.745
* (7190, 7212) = 0.722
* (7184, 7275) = 0.714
